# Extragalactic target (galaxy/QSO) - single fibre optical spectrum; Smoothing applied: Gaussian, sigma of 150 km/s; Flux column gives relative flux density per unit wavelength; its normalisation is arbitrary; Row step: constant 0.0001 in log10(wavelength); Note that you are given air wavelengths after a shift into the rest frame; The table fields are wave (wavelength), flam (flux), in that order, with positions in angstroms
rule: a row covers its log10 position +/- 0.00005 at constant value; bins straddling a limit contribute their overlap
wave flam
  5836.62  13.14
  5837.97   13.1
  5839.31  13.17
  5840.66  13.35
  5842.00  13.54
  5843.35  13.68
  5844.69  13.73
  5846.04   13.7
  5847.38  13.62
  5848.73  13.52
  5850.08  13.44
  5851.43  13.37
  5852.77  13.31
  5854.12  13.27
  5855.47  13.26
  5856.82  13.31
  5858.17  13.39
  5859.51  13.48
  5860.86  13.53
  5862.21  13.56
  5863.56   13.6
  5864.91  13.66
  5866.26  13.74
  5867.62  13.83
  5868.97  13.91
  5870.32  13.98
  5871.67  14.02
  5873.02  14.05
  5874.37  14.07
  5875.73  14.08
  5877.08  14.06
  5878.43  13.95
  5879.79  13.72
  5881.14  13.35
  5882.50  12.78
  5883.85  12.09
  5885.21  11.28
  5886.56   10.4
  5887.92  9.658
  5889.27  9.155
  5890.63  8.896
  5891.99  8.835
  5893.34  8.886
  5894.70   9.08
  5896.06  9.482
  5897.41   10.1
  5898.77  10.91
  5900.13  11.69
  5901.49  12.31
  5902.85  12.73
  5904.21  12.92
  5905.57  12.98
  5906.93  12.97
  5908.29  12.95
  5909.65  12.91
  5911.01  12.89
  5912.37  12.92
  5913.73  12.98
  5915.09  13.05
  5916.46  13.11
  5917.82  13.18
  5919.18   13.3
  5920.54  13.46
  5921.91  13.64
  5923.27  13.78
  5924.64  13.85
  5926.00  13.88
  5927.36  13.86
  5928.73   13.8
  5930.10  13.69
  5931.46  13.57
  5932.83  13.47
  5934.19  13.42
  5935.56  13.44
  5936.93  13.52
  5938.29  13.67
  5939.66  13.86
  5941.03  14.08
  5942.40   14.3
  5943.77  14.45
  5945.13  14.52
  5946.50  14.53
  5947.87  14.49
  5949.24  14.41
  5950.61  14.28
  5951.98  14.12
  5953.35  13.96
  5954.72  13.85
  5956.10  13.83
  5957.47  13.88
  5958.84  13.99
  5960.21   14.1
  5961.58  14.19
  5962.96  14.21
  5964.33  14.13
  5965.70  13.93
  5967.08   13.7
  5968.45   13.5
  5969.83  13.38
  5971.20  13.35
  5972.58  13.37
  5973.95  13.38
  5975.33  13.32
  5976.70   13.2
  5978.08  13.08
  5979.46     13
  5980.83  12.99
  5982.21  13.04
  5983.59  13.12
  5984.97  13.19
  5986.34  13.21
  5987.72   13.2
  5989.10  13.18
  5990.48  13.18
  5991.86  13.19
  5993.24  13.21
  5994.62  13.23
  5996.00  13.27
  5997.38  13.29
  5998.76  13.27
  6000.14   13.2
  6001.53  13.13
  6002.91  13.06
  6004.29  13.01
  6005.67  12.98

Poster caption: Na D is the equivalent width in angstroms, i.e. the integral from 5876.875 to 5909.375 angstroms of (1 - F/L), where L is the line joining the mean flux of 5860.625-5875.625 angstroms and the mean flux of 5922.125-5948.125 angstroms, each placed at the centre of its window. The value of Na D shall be 5.6 angstroms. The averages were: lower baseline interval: 13.8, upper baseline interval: 13.9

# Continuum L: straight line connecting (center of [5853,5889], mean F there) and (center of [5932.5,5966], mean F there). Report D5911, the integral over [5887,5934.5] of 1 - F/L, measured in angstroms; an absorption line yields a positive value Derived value 4.9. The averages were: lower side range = 13.2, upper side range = 14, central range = 12.2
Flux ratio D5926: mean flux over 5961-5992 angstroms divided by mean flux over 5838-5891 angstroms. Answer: 1.0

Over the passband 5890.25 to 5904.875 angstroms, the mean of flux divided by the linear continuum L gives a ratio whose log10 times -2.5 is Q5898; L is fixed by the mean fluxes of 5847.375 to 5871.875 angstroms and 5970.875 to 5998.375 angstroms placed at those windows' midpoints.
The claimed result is 0.26 mag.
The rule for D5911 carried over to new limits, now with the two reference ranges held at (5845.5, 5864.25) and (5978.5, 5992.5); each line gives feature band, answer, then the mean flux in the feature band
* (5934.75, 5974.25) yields -2.2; 13.9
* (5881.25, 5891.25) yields 1.9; 10.8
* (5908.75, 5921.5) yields 0.2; 13.1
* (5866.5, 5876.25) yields -0.4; 14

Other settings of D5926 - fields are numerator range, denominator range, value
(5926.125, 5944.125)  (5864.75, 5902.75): 1.15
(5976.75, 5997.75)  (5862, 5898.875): 1.09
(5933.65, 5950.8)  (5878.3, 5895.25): 1.30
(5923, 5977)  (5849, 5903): 1.12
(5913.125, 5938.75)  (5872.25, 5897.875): 1.18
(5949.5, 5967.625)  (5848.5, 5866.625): 1.04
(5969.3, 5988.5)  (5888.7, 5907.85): 1.22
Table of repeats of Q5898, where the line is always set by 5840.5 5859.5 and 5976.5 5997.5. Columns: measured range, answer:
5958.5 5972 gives -0.05 mag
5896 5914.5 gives 0.09 mag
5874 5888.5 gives 0.06 mag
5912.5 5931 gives -0.01 mag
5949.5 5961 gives -0.06 mag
